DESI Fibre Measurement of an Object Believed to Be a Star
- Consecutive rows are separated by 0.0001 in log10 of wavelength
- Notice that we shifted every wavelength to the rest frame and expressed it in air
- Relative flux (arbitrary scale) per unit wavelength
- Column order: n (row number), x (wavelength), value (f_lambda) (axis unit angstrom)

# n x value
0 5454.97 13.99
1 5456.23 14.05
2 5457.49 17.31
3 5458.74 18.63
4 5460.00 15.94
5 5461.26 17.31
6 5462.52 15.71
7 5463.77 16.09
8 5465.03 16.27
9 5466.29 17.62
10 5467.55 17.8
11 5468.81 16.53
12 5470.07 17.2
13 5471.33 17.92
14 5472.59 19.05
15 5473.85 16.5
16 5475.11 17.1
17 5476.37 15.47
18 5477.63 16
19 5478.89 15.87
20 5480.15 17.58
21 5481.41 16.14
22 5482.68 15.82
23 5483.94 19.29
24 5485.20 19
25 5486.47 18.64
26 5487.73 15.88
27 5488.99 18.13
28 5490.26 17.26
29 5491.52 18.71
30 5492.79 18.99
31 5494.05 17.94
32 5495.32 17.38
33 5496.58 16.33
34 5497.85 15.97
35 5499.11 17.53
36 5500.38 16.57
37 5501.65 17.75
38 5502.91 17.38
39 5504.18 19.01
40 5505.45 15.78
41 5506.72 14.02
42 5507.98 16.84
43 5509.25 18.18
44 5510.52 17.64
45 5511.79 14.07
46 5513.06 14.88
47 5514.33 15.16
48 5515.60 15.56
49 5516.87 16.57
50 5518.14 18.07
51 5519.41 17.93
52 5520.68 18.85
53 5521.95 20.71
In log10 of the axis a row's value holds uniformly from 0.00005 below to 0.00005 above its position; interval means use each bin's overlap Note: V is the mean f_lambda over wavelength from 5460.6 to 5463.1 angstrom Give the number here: 16.5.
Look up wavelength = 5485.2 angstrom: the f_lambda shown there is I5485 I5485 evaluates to 19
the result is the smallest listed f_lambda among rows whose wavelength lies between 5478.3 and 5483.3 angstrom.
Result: 15.82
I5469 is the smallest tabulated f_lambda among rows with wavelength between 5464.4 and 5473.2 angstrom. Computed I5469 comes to 16.27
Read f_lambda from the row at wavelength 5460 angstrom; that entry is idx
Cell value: 15.94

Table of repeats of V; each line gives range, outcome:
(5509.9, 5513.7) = 15.5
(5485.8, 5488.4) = 17.3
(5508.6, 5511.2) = 17.8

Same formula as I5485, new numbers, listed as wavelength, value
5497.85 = 15.97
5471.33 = 17.92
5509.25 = 18.18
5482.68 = 15.82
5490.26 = 17.26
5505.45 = 15.78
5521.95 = 20.71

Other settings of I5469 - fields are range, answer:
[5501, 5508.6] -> 14.02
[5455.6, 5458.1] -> 14.05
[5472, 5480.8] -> 15.47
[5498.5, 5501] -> 16.57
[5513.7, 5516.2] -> 15.16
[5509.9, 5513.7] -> 14.07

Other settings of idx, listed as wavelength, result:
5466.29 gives 17.62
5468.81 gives 16.53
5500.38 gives 16.57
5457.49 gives 17.31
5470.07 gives 17.2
